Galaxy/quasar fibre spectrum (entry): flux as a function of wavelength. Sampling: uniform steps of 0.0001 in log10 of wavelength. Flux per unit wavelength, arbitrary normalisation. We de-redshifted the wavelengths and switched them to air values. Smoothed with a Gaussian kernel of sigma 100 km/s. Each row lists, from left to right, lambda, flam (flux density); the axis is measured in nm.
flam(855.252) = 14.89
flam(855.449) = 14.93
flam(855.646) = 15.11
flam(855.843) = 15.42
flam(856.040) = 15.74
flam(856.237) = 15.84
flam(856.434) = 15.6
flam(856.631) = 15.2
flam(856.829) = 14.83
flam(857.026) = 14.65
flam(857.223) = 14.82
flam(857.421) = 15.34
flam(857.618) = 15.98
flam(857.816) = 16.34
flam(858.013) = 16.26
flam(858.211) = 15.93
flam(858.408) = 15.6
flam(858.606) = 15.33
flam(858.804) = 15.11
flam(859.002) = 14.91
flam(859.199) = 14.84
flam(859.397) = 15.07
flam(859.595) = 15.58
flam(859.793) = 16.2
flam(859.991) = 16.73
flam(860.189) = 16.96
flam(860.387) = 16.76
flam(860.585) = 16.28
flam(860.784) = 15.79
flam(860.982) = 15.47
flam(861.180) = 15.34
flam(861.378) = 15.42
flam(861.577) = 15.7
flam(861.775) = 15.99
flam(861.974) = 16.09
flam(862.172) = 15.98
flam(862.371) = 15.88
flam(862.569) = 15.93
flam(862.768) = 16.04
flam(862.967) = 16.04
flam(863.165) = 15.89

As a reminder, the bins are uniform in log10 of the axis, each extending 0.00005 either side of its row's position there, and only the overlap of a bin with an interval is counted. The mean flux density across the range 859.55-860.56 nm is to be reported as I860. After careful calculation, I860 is 16.5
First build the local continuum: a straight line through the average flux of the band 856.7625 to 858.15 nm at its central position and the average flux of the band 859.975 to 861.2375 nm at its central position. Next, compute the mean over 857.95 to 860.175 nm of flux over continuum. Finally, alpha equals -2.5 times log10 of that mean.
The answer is 0.01 mag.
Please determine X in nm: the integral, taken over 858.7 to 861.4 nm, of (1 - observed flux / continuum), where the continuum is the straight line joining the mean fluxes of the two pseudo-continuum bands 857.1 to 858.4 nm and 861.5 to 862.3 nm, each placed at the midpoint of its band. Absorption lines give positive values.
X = 0.017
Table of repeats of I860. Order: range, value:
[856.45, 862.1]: 15.7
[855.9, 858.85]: 15.5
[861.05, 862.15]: 15.7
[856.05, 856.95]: 15.4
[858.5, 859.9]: 15.3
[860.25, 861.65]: 15.9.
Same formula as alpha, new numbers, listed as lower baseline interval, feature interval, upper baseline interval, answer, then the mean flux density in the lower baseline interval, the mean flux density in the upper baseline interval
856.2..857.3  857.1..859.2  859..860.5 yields 0.00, 15.1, 16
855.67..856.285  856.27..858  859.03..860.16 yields 0.02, 15.6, 15.7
